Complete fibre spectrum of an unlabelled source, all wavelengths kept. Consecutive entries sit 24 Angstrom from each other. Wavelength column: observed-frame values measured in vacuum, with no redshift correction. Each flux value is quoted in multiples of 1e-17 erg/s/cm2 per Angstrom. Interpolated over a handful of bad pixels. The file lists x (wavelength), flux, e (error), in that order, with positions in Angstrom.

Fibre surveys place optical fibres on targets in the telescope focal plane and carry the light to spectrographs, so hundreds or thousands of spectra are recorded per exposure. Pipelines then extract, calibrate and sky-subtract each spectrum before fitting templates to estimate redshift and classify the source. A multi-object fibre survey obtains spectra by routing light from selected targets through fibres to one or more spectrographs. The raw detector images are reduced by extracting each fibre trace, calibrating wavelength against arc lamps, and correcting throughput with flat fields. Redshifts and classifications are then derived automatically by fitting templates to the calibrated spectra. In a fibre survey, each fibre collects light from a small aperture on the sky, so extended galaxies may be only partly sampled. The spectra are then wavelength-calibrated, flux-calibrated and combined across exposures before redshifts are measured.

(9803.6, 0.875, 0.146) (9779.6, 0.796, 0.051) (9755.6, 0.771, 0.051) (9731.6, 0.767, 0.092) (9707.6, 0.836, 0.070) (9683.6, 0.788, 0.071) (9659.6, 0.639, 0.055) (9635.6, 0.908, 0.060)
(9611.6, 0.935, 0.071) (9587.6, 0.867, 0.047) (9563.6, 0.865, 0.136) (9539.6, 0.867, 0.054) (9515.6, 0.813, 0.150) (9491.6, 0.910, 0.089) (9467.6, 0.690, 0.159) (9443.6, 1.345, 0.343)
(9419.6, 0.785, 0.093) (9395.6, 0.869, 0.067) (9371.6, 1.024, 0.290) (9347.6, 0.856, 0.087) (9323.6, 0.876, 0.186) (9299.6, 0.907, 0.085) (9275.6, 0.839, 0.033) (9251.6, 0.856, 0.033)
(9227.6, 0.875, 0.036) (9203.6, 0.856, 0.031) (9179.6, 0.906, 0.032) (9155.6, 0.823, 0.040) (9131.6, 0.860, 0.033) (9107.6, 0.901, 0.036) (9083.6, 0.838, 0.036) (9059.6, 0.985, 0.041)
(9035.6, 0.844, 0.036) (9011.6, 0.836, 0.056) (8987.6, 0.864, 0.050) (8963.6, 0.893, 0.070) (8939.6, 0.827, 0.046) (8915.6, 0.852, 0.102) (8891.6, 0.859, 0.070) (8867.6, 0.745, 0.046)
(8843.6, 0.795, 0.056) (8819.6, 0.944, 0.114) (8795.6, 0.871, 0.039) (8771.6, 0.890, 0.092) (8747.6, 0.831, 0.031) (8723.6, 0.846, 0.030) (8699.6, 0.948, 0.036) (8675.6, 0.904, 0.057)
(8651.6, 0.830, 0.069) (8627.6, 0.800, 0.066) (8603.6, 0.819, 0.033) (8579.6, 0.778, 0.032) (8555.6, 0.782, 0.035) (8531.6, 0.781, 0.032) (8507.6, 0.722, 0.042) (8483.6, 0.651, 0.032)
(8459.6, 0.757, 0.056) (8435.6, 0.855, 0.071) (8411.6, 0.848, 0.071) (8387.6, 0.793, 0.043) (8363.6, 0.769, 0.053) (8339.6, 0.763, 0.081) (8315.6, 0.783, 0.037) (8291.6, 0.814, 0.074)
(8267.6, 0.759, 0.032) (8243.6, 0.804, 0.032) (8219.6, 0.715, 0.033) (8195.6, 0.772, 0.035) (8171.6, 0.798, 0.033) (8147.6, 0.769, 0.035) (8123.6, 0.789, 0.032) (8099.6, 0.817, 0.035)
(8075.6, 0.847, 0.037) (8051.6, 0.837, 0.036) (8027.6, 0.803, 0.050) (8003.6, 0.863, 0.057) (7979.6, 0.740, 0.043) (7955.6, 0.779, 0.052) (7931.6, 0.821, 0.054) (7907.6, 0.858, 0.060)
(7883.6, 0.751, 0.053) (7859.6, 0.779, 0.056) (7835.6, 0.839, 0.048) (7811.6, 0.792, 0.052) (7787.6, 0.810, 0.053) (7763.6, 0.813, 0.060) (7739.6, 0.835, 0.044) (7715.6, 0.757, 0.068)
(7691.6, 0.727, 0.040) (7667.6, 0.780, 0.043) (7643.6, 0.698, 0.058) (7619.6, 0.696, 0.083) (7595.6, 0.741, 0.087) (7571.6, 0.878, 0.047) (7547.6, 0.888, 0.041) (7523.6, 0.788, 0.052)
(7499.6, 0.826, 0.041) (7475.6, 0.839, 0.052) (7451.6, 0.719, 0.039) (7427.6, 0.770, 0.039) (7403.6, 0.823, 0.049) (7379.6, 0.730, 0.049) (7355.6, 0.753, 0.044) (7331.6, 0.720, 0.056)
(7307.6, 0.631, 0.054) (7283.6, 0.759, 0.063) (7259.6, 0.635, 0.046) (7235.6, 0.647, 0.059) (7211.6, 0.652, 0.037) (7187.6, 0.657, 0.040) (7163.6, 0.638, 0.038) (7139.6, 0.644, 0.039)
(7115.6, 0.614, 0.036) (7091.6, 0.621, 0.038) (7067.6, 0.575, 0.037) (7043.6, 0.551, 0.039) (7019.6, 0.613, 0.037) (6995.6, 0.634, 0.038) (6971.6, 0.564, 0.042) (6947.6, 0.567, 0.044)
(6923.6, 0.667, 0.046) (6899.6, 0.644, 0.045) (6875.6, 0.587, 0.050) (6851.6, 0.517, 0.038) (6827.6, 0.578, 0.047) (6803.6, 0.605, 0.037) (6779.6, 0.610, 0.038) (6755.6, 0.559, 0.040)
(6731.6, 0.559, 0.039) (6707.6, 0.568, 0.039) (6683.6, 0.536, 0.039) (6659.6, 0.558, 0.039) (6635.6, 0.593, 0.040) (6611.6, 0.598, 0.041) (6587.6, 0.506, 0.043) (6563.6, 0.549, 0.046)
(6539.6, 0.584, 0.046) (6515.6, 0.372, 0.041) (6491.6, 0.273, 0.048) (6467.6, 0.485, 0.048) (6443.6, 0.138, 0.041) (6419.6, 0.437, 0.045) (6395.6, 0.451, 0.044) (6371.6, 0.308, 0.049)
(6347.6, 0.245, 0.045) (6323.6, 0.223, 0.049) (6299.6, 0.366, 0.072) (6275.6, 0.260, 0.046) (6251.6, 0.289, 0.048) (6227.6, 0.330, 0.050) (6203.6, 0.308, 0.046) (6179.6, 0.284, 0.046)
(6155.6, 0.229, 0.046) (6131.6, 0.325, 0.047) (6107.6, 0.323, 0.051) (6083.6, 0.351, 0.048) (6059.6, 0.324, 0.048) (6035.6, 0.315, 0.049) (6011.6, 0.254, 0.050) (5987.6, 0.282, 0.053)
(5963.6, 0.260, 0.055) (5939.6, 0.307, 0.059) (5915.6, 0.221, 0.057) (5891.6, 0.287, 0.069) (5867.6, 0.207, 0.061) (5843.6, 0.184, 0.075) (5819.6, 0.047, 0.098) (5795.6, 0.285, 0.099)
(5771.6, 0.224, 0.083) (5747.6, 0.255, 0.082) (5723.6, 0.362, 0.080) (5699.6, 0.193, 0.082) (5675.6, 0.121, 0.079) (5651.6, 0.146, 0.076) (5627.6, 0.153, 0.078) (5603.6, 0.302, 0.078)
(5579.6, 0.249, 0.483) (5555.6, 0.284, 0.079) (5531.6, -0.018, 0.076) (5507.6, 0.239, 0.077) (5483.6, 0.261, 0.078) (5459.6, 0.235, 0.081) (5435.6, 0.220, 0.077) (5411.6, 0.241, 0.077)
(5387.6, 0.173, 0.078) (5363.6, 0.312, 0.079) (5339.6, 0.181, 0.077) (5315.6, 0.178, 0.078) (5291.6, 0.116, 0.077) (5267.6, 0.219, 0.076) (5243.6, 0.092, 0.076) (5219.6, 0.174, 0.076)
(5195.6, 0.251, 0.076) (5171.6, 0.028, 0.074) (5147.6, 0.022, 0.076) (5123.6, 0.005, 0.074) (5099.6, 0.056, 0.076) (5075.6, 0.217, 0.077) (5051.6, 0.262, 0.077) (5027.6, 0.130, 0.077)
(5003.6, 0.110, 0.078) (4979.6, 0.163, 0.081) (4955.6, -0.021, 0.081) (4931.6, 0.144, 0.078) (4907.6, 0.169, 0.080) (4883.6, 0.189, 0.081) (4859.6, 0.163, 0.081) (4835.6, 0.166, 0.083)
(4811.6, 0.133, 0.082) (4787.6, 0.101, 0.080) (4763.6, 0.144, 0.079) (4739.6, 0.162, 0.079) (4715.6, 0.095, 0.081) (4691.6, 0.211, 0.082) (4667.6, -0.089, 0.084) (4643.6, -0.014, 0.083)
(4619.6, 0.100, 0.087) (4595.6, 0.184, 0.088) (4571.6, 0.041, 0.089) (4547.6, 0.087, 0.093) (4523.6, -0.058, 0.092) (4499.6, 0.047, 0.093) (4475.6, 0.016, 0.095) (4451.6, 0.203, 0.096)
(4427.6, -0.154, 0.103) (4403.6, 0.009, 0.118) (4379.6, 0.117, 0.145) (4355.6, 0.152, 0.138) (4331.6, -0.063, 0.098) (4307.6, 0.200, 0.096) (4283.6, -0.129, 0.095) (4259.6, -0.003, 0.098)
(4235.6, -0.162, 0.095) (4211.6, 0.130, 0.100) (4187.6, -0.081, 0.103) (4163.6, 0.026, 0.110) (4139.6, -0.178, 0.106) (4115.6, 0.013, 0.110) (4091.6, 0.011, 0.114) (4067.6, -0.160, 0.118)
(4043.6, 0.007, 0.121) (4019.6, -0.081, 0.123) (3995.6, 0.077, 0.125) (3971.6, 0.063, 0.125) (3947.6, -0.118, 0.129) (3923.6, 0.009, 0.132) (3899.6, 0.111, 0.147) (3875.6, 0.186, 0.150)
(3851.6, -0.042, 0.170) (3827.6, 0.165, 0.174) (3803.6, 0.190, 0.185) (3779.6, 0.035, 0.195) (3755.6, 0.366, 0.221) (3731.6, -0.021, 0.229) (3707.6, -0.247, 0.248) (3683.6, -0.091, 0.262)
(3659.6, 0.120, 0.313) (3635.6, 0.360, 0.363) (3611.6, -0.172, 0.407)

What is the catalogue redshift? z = 0.64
